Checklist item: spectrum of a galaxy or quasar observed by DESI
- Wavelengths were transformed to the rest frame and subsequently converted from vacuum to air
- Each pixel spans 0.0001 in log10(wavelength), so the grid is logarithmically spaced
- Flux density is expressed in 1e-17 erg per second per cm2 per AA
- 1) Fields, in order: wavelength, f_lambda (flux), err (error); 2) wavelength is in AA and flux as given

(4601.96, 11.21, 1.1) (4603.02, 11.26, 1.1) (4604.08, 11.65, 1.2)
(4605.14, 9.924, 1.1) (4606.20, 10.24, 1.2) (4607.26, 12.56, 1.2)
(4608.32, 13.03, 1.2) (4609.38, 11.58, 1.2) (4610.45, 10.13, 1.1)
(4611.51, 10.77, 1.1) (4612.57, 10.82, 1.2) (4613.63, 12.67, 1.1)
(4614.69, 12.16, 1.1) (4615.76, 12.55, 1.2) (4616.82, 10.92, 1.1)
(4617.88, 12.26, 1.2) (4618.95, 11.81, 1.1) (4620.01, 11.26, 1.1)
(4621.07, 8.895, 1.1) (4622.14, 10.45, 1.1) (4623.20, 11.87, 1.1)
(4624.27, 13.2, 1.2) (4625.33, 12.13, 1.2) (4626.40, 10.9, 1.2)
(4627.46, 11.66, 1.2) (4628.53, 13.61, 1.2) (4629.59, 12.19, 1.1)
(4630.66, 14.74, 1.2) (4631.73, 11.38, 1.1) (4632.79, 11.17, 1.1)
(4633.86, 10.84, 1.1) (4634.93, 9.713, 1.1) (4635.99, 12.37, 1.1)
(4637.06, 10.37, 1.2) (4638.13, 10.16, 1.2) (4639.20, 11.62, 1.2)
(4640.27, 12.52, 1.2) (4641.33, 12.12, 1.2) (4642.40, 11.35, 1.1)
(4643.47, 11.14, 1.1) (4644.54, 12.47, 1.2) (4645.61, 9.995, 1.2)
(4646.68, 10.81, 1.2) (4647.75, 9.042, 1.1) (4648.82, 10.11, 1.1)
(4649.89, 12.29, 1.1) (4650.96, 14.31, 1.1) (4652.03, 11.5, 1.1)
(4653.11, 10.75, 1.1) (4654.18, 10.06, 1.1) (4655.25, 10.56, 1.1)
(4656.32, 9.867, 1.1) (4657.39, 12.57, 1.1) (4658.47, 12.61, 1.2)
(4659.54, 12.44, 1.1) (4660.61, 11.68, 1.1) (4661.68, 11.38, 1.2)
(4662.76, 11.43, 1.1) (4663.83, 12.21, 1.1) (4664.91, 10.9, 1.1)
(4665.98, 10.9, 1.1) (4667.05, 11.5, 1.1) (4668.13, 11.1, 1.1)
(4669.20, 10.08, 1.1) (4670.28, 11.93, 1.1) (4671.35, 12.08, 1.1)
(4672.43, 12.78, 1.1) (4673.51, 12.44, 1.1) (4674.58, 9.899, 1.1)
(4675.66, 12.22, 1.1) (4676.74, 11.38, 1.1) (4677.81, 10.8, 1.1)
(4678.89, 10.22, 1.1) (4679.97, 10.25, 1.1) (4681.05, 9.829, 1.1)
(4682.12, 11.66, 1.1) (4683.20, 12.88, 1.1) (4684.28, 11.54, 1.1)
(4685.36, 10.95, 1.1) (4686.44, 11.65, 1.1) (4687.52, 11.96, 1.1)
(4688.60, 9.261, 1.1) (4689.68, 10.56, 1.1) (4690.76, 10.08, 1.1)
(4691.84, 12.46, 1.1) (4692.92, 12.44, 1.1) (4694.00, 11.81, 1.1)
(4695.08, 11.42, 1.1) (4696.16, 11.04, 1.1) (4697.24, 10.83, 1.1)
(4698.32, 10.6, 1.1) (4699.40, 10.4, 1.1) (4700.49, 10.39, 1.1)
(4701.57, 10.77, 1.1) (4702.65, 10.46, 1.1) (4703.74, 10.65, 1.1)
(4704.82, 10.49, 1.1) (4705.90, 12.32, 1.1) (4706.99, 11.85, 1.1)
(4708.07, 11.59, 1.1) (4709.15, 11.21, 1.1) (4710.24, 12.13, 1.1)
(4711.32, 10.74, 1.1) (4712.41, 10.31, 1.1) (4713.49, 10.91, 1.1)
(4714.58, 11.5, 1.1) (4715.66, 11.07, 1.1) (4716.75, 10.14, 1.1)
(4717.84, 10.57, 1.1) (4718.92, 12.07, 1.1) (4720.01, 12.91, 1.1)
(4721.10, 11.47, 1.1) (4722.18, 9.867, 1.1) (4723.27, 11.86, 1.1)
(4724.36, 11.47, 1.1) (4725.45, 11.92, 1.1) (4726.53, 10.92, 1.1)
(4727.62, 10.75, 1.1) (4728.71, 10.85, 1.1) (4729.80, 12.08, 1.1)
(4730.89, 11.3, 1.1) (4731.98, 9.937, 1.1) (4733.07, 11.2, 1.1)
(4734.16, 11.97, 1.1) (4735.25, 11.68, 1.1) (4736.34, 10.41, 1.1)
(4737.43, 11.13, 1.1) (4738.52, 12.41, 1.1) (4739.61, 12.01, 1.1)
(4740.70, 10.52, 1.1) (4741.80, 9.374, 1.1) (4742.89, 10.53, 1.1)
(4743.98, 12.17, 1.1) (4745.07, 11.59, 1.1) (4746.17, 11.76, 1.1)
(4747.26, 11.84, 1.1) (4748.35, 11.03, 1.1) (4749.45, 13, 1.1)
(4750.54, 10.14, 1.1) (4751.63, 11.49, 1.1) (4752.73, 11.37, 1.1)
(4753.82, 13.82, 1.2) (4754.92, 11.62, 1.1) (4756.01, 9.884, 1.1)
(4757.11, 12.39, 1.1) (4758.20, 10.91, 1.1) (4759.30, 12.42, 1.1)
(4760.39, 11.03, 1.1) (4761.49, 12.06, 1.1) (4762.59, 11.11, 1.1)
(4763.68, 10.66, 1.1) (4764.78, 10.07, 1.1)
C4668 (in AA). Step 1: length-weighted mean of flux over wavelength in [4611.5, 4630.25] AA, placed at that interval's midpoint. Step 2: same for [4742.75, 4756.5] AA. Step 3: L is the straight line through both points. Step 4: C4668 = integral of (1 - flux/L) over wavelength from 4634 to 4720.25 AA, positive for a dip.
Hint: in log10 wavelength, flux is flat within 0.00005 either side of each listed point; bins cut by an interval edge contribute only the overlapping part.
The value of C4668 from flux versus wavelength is 3.2 AA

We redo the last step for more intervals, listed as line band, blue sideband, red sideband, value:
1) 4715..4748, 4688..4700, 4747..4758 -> 0.42 AA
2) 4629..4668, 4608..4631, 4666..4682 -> 0.12 AA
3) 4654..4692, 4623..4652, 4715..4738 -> 0.62 AA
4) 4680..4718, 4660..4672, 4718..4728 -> 1.13 AA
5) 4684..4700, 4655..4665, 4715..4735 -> 0.44 AA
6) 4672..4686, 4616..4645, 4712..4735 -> 0.14 AA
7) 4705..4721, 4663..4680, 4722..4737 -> -0.19 AA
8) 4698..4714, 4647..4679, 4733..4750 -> 0.57 AA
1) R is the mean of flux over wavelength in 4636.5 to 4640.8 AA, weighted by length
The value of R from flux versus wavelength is 11.2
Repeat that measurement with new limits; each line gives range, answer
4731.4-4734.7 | 11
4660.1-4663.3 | 11.5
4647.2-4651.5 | 11.4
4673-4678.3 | 11.4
